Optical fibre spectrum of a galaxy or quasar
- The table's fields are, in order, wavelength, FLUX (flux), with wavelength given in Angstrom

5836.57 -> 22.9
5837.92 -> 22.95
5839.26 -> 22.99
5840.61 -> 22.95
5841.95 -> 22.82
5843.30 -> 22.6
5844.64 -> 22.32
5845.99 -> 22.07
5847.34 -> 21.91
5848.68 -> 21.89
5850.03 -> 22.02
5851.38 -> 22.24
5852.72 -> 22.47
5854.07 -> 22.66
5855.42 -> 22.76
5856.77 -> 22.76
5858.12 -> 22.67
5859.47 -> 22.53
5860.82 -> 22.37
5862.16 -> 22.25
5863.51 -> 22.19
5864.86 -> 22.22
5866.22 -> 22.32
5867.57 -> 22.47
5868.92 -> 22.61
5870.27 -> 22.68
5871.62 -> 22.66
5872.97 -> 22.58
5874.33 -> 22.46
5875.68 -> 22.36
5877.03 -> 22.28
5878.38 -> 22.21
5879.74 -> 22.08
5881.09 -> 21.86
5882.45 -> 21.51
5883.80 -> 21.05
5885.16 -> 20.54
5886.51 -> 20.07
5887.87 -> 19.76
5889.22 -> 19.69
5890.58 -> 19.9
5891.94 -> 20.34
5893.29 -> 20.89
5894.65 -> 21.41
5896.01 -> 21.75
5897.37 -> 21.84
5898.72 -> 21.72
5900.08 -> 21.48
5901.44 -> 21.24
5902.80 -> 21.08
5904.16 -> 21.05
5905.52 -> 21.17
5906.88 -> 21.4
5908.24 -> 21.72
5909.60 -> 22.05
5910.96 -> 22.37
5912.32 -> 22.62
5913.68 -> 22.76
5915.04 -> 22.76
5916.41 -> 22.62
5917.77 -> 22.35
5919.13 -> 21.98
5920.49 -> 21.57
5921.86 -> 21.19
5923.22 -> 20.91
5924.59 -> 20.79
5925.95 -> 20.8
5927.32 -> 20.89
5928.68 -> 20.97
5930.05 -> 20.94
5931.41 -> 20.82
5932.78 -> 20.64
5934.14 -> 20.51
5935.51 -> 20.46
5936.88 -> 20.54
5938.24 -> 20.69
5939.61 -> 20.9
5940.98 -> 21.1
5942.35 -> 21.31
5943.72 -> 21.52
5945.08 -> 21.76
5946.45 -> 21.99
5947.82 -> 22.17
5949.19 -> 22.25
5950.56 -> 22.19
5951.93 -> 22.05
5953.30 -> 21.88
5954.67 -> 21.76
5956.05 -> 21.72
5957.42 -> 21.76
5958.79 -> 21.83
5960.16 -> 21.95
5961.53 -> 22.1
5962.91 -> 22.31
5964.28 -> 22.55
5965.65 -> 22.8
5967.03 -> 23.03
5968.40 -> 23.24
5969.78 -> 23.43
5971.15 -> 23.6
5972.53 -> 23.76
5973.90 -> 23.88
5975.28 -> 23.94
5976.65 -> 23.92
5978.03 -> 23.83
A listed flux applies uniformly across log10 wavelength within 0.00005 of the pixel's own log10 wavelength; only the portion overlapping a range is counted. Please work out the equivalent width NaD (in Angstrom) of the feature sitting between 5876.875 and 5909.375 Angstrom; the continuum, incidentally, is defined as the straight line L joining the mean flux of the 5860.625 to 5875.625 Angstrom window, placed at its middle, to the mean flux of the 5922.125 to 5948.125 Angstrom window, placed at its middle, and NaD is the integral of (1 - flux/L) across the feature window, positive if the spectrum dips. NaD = 1.1 Angstrom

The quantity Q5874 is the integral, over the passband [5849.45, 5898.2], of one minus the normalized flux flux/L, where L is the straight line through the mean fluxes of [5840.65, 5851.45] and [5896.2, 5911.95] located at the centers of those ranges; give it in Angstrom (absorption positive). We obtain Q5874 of 0.2 Angstrom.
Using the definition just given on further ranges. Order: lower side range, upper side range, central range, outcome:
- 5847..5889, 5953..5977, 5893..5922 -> 0.7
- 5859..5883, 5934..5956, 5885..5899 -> 0.9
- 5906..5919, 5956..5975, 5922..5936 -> 1.0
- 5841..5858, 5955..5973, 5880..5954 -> 3.8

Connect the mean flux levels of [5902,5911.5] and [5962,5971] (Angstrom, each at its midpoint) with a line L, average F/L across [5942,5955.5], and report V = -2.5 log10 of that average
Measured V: 0.03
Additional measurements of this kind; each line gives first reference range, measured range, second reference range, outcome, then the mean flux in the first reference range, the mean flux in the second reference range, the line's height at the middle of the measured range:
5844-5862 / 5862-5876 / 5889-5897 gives -0.036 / 22.4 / 20.7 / 21.7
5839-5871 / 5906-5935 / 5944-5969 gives 0.036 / 22.4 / 22.2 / 22.3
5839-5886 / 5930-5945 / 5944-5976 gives 0.078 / 22.3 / 22.5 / 22.5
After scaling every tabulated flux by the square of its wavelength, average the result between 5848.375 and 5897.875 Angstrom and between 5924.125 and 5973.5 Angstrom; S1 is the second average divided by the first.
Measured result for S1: 1.02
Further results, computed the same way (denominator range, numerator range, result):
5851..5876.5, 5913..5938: 0.97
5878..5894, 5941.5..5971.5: 1.09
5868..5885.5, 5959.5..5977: 1.08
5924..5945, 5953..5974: 1.09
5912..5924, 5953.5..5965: 1.01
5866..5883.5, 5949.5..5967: 1.02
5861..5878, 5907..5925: 1.00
